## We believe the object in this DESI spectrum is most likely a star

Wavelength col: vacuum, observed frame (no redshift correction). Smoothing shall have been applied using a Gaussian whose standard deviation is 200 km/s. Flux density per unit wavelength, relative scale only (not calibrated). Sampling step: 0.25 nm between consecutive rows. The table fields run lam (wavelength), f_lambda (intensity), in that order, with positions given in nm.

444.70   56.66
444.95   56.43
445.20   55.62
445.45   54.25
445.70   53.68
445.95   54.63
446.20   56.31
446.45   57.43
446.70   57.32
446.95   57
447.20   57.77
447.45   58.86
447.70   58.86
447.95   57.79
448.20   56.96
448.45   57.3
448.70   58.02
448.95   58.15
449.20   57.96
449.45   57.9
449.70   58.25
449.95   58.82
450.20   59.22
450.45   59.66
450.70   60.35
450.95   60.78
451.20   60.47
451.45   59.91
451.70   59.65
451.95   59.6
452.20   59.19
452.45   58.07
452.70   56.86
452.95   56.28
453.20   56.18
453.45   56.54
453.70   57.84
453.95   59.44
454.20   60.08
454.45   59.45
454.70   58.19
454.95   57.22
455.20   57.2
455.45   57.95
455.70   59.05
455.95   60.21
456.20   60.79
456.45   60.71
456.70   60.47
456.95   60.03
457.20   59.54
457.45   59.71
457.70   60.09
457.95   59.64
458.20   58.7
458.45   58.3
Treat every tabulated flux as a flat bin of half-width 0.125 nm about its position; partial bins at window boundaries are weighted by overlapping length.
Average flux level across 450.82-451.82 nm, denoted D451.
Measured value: 60.2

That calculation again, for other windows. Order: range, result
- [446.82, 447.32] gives 57.4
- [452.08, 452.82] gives 58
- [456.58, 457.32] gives 60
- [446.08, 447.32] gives 57.2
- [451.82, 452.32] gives 59.4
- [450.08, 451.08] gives 60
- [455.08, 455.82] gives 58.1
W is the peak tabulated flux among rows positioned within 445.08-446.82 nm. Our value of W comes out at 57.43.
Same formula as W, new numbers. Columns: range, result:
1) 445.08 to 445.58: 55.62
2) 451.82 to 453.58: 59.6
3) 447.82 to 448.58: 57.79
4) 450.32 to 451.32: 60.78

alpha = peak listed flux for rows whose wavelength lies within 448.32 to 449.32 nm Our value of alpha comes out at 58.15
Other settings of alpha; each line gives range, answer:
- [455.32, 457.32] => 60.79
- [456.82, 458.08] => 60.09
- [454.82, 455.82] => 59.05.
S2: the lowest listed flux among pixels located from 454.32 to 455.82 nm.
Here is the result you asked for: 57.2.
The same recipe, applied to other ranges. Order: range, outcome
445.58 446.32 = 53.68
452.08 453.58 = 56.18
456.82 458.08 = 59.54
